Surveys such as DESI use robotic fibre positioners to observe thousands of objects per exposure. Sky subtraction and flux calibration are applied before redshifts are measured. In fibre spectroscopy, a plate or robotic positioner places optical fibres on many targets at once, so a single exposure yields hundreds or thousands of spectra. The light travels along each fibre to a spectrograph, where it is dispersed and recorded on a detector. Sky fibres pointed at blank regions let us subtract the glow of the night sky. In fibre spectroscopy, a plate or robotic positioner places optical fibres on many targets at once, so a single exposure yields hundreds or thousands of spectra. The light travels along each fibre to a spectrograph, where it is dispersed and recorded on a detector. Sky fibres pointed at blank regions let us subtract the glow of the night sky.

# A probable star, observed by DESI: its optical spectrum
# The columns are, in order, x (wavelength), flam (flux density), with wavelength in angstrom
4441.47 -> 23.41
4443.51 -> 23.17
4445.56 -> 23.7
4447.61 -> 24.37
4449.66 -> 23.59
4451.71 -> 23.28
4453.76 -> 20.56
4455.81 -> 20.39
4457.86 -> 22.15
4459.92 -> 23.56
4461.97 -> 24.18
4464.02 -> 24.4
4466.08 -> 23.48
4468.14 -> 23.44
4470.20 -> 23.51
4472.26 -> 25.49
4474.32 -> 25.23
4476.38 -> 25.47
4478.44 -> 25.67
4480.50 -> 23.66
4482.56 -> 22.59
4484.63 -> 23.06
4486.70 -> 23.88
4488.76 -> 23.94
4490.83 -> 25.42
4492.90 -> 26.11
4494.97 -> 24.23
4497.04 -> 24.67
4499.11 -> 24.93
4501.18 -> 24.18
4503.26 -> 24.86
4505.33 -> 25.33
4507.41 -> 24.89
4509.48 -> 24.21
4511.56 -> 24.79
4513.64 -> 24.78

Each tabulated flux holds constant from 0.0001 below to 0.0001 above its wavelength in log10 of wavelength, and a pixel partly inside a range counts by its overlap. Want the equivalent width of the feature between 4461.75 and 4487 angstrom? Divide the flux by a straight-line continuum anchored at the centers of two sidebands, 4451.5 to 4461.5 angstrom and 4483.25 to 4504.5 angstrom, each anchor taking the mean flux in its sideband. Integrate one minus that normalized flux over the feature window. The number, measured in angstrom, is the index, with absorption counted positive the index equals -1.1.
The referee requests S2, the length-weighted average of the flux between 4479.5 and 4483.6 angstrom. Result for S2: 23.1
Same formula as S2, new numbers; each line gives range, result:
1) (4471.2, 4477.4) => 25.4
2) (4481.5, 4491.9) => 23.8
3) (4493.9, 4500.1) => 24.6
